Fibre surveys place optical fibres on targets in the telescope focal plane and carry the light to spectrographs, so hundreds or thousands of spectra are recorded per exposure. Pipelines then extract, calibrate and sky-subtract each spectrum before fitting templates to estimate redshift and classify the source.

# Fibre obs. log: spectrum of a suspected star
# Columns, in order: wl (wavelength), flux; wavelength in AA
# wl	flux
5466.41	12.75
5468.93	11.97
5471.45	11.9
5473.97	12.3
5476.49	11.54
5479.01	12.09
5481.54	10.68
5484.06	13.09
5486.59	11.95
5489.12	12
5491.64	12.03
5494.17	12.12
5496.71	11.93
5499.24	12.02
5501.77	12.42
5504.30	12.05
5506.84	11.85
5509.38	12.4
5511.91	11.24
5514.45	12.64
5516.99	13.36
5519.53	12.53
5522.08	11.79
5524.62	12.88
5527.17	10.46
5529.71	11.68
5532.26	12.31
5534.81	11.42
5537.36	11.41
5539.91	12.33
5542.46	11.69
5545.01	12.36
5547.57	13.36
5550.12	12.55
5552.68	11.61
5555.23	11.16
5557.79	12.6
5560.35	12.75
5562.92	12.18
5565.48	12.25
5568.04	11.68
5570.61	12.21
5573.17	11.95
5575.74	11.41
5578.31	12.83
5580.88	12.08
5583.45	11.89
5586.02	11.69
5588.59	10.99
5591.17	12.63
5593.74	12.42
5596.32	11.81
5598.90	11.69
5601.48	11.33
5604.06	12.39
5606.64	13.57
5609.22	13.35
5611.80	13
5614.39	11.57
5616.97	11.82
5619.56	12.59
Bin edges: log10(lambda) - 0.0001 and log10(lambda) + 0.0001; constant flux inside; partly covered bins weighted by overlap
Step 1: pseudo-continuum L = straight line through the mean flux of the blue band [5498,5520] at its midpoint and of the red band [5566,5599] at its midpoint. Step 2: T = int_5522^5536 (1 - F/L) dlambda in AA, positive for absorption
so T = 0.50 AA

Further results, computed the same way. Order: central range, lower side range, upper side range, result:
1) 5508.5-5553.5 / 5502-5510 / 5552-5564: -0.1 AA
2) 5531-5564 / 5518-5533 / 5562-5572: -0.3 AA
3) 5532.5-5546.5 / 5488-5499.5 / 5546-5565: 0.4 AA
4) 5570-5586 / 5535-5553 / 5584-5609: 0.1 AA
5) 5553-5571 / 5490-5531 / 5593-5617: 0.2 AA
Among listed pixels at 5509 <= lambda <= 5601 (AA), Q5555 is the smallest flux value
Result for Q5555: 10.46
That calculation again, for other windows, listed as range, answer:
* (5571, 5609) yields 10.99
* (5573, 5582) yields 11.41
